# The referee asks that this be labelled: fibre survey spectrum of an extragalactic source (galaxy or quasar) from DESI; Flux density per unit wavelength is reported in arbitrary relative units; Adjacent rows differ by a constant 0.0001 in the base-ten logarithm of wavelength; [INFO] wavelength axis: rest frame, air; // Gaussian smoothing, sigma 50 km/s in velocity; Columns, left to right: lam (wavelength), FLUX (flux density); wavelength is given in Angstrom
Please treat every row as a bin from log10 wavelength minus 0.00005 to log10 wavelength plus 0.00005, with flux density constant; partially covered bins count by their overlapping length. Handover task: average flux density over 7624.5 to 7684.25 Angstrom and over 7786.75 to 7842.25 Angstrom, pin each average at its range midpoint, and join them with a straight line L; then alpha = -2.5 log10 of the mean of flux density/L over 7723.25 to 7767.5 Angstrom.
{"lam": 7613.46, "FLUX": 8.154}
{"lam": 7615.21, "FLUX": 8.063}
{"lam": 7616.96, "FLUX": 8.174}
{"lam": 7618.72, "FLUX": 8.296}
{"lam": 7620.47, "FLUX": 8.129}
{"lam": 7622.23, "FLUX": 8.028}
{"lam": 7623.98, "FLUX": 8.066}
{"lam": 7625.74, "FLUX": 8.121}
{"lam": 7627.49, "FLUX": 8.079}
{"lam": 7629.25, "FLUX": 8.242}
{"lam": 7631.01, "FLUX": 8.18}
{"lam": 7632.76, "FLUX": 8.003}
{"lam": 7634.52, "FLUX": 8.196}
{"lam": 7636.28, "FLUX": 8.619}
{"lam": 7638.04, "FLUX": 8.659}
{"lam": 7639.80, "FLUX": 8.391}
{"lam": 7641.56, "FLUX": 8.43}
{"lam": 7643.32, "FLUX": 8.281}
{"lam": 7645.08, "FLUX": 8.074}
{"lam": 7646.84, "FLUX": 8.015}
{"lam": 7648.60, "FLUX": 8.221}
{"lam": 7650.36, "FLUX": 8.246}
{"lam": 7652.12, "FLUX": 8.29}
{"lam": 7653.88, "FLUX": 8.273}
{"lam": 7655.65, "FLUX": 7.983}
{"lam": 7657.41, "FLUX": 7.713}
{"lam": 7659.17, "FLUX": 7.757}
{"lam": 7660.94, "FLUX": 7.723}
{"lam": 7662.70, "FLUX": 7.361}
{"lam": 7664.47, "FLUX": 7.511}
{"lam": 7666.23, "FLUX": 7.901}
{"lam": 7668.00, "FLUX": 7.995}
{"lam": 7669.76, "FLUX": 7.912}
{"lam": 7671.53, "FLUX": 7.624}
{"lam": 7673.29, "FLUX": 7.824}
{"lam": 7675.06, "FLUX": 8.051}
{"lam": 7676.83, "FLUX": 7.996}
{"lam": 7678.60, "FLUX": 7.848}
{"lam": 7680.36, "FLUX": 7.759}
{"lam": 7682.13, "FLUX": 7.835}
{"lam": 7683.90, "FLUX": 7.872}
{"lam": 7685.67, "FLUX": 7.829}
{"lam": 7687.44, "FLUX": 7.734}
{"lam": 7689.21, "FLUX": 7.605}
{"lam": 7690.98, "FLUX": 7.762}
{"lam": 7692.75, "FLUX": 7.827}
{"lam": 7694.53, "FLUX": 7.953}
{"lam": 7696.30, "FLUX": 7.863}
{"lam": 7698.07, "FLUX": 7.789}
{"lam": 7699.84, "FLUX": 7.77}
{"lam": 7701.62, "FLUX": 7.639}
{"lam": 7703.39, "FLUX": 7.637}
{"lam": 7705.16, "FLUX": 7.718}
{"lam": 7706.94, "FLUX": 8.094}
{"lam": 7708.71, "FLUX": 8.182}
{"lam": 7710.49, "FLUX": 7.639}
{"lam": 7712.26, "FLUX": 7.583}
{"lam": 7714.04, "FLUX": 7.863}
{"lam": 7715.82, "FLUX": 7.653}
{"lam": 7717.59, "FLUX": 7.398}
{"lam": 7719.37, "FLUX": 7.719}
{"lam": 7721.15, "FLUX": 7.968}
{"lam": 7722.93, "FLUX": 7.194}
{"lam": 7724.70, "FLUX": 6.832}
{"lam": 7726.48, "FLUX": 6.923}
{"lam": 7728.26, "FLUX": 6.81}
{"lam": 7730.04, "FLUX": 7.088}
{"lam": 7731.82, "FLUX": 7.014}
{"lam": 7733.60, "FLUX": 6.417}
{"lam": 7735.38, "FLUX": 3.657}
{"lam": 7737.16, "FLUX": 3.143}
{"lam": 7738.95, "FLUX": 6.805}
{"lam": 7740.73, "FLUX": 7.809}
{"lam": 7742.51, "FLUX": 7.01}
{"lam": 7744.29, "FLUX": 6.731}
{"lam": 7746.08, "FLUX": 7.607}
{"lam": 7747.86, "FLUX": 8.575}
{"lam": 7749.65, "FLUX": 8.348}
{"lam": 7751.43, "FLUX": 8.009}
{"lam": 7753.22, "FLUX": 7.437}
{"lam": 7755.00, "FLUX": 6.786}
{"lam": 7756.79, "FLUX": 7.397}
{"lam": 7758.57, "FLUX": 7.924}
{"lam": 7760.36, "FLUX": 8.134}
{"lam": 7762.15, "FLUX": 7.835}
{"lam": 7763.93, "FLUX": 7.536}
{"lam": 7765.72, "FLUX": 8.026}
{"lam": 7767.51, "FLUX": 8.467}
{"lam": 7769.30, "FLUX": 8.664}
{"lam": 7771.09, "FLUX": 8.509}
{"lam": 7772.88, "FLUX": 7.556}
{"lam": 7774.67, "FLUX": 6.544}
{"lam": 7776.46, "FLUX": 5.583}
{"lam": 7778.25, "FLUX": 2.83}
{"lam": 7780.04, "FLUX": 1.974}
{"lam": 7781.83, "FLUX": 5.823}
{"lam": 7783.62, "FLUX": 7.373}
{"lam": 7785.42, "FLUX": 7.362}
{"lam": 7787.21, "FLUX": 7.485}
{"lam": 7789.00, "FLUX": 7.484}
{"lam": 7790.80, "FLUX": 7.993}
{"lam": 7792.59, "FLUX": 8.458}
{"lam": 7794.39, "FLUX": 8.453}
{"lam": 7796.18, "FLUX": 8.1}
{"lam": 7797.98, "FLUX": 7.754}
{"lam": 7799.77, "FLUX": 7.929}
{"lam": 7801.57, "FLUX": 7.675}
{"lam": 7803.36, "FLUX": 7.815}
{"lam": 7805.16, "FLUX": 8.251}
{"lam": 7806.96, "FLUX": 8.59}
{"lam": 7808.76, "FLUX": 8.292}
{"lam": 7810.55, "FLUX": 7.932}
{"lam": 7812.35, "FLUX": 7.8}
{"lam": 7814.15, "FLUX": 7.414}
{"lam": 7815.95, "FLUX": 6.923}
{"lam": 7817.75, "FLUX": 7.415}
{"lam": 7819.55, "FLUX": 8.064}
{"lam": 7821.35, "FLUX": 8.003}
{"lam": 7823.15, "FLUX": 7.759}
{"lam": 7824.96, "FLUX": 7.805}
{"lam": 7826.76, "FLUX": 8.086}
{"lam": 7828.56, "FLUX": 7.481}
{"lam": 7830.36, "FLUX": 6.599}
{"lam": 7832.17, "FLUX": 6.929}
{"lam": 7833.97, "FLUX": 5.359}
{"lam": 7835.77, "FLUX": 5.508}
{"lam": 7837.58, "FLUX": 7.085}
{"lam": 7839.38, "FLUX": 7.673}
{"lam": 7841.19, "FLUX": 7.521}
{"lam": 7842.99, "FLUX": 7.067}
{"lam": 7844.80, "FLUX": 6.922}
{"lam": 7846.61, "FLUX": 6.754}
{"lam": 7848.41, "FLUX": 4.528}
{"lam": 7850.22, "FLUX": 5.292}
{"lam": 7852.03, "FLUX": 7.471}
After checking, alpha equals 0.098 mag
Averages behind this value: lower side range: 8.03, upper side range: 7.6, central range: 7.11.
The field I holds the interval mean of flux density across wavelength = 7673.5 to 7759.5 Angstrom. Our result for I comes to 7.42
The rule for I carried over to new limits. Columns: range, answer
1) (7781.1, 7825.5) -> 7.76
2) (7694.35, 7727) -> 7.66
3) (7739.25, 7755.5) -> 7.58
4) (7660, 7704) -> 7.79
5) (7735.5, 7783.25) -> 6.91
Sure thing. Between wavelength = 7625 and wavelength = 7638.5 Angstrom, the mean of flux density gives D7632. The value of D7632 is 8.25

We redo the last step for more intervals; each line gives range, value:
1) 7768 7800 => 6.99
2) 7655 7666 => 7.68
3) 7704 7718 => 7.78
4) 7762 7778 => 7.43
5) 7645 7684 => 7.9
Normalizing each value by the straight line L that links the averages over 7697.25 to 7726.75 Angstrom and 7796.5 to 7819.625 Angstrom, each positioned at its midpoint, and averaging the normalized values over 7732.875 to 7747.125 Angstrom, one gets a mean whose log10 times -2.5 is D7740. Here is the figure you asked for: 0.240 mag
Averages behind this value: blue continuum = 7.64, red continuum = 7.83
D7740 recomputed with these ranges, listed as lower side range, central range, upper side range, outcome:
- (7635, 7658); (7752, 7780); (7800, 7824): 0.120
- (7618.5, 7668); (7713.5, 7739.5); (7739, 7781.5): 0.117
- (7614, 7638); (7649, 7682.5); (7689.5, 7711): 0.015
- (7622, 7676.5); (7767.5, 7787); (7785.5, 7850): 0.189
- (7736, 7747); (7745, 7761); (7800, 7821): -0.166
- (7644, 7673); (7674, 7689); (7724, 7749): -0.045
